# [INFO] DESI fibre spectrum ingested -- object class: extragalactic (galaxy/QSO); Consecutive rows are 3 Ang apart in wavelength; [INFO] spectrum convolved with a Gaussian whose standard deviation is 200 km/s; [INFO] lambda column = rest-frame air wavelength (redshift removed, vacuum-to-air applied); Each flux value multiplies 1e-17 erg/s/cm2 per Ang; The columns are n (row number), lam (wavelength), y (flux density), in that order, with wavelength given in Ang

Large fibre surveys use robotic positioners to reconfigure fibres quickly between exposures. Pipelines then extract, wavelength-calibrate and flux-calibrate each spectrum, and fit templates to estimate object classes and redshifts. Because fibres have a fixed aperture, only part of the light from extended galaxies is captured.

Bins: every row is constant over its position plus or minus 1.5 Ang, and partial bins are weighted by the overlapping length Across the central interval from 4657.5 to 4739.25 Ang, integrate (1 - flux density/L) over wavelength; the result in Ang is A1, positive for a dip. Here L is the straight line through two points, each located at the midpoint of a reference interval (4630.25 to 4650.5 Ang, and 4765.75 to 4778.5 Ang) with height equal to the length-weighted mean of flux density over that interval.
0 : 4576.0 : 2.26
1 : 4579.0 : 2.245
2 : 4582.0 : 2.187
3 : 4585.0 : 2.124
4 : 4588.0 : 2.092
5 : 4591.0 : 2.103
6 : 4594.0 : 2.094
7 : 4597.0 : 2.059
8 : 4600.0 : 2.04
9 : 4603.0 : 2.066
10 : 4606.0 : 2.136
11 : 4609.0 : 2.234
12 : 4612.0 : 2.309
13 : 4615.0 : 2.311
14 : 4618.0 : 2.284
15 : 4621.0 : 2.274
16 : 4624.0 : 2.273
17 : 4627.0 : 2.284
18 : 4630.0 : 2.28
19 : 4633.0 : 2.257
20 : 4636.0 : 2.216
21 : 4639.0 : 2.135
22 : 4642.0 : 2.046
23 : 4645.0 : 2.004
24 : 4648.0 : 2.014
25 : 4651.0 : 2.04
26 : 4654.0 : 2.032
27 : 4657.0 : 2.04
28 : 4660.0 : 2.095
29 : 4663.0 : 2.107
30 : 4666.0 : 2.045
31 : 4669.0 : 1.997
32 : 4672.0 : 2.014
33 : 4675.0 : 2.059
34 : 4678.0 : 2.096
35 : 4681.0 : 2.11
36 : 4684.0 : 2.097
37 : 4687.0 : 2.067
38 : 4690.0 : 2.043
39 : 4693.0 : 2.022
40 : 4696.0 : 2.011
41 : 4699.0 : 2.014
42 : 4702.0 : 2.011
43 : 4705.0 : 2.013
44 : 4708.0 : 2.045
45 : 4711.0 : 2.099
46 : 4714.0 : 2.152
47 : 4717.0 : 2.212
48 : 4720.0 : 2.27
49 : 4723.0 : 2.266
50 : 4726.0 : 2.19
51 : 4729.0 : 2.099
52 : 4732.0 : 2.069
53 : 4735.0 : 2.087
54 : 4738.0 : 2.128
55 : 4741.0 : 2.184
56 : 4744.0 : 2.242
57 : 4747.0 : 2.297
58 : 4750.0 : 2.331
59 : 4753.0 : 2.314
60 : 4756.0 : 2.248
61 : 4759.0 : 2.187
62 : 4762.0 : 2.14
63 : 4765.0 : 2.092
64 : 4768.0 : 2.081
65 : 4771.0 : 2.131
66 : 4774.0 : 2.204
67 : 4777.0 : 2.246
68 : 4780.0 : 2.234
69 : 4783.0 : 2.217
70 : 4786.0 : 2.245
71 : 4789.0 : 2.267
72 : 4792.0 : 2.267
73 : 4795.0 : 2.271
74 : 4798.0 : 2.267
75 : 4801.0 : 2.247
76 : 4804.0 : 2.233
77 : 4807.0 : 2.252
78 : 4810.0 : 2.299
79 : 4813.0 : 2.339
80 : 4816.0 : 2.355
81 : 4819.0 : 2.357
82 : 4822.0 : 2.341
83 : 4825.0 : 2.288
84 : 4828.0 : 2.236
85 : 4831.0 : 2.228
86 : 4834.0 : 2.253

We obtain 1.9 Ang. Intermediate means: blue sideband 2.12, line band 2.09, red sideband 2.16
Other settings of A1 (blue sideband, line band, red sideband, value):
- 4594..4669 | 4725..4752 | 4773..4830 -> 0.5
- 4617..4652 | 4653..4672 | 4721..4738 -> 1.0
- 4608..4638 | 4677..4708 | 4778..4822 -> 3.1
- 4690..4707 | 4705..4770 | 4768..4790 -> -2.0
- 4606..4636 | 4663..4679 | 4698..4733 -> 1.1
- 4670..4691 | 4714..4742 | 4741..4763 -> 0.3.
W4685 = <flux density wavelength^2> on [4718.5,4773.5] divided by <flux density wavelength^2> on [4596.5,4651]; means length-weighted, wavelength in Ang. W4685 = 1.1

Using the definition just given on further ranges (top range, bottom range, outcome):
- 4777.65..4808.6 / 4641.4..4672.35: 1.17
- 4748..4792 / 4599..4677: 1.09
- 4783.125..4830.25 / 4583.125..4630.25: 1.14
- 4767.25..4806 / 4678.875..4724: 1.10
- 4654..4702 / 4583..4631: 0.97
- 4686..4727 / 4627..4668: 1.02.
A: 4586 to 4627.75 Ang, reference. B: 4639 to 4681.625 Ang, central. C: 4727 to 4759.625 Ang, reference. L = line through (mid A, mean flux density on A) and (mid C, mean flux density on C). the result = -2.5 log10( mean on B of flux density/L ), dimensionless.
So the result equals 0.07 mag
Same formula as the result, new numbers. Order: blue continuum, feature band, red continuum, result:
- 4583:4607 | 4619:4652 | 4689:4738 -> -0.04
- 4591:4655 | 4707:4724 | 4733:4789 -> 0.01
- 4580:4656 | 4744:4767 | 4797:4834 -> 0.01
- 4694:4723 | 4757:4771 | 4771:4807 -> 0.03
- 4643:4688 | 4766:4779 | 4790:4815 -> 0.03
